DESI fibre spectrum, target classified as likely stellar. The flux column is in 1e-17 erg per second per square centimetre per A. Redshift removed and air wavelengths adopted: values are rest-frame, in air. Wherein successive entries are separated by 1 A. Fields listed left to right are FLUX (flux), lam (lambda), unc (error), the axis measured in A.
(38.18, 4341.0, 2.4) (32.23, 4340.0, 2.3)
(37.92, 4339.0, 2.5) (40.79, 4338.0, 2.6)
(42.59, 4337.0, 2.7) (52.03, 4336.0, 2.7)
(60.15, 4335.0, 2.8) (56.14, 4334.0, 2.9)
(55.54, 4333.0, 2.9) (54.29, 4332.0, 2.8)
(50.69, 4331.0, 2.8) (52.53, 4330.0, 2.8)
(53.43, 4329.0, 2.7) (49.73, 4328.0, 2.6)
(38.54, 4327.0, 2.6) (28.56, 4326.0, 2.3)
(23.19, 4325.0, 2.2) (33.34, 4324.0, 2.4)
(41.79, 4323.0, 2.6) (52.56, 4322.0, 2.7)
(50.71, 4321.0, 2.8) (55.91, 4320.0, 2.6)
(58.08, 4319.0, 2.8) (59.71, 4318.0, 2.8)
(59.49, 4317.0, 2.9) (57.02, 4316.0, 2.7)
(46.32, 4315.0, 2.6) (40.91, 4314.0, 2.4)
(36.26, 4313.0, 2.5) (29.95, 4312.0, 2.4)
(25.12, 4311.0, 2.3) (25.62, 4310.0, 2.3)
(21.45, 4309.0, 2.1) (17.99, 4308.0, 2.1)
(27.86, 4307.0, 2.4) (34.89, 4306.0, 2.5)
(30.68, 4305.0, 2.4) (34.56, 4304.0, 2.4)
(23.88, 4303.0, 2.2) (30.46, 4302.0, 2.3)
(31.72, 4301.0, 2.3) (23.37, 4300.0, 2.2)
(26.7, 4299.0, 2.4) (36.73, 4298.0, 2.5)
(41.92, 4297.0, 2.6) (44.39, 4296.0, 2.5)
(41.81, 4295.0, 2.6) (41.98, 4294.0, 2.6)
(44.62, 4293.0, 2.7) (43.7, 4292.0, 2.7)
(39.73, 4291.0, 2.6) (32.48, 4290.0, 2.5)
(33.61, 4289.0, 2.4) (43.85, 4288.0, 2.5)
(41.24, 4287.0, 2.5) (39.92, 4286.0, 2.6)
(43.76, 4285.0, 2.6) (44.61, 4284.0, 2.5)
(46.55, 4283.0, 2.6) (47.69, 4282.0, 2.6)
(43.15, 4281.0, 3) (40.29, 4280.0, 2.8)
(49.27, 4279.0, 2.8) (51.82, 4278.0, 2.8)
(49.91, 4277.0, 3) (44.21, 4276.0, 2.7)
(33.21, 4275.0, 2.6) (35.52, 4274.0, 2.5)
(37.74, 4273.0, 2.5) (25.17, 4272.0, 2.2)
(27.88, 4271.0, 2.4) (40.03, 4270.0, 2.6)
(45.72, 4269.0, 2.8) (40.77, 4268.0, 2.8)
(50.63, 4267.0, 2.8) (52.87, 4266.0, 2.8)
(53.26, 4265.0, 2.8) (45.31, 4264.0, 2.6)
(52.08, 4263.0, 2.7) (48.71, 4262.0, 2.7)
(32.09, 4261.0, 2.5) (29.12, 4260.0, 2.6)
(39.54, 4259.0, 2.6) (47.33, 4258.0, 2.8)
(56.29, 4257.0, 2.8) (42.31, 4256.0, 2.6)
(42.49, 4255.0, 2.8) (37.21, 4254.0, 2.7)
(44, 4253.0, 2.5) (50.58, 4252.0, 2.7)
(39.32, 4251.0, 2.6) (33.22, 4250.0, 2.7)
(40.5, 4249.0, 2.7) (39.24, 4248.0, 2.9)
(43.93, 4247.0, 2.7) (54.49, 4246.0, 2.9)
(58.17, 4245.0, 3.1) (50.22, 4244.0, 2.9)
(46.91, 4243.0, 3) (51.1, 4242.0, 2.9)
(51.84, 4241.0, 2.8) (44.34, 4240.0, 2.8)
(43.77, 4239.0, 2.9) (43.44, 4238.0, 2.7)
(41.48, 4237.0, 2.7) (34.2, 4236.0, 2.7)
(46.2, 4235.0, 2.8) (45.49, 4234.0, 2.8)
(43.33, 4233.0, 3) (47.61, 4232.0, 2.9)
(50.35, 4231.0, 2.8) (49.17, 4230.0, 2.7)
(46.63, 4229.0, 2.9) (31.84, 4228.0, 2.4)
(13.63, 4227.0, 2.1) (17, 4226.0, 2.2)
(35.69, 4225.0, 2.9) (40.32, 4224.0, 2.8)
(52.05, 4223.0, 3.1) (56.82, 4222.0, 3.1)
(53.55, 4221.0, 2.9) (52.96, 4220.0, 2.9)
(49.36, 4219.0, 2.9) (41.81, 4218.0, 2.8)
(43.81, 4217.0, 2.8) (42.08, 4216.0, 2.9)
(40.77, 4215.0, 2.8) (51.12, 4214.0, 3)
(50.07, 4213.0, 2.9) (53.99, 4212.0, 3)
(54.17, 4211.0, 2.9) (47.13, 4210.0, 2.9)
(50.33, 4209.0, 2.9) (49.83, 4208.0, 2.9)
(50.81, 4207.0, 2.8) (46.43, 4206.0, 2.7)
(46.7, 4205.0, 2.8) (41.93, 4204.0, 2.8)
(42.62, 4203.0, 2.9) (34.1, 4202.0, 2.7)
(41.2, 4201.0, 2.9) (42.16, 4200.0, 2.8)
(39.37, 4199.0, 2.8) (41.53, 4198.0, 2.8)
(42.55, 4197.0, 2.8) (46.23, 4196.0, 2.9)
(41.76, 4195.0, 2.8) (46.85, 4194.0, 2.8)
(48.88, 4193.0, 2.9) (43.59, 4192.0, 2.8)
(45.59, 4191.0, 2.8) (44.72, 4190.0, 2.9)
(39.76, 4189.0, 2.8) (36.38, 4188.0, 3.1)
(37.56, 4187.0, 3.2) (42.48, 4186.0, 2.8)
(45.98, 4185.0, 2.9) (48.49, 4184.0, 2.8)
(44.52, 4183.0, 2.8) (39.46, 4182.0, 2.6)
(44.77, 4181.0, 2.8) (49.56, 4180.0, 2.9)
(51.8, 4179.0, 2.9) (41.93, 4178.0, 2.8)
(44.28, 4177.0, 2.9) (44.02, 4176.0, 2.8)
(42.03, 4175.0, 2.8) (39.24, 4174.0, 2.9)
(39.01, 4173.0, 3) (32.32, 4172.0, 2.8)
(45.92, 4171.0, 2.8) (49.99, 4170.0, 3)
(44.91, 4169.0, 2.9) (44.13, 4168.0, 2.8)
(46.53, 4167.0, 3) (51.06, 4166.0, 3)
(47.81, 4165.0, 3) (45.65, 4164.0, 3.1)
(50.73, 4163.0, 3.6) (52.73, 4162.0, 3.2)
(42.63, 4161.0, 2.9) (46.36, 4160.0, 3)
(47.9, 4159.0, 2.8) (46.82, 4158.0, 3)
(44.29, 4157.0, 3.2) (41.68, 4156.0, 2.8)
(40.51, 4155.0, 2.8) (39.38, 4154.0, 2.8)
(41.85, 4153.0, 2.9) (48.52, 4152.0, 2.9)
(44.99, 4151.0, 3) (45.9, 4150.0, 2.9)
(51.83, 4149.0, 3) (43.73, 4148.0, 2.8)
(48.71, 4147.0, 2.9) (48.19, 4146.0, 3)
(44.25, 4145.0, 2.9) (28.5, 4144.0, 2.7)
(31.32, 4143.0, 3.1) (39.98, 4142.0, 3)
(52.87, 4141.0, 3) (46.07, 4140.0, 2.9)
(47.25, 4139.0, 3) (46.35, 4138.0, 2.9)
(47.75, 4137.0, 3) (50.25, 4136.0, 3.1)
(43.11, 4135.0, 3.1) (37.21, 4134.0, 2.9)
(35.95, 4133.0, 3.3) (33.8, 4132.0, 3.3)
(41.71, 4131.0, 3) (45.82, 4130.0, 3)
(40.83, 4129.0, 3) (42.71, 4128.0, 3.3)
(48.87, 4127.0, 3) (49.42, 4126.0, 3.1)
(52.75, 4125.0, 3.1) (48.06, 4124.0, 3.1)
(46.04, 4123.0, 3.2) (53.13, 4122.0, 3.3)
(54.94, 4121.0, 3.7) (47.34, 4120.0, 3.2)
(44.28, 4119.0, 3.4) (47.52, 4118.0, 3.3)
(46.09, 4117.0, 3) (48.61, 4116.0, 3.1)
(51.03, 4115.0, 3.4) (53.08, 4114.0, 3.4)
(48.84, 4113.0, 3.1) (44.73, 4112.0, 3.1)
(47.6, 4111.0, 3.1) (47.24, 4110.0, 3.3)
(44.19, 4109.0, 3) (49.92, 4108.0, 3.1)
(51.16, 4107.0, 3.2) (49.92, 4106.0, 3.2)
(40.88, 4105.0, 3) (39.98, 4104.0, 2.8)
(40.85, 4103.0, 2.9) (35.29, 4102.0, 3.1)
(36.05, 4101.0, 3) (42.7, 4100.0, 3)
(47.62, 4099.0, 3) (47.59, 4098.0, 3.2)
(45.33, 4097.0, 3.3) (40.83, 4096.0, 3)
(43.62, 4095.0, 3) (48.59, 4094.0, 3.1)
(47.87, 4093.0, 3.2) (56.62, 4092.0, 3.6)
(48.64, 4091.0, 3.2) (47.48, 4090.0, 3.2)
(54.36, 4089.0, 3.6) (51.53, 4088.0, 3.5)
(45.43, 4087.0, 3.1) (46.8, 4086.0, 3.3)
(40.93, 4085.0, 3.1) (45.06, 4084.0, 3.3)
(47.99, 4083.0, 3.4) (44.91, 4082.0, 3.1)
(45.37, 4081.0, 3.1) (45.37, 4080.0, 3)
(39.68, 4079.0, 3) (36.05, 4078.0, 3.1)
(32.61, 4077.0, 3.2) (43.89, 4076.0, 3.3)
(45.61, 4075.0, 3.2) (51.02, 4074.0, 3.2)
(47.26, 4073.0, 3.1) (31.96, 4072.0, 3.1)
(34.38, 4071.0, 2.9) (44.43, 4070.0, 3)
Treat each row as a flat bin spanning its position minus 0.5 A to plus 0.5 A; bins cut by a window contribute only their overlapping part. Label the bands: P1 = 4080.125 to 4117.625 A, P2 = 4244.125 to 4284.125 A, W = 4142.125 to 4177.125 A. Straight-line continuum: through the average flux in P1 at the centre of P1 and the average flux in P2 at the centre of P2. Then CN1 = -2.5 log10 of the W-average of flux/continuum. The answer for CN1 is 0.03 mag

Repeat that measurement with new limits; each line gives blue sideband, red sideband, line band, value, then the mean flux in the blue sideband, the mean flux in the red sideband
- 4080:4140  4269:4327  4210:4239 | -0.056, 46.1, 38.9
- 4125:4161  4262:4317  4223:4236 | 0.048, 44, 39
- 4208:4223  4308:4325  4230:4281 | 0.060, 49.3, 42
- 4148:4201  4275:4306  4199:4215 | -0.084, 44.4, 39.4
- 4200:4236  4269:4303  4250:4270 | -0.079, 44.4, 39.2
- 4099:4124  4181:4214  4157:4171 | -0.046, 46.4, 44.7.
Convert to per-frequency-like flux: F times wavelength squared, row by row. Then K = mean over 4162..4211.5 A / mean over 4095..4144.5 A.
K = 1.02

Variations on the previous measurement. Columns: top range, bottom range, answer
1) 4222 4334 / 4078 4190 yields 0.99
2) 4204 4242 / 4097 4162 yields 1.04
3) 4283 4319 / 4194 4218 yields 0.87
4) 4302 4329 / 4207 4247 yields 0.89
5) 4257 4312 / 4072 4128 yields 0.91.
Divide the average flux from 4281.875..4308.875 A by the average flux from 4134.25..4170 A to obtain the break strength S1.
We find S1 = 0.80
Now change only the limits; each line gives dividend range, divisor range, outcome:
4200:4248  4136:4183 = 1.01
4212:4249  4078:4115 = 0.97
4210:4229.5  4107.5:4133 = 0.93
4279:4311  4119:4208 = 0.81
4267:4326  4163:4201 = 0.89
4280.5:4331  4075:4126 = 0.86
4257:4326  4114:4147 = 0.89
